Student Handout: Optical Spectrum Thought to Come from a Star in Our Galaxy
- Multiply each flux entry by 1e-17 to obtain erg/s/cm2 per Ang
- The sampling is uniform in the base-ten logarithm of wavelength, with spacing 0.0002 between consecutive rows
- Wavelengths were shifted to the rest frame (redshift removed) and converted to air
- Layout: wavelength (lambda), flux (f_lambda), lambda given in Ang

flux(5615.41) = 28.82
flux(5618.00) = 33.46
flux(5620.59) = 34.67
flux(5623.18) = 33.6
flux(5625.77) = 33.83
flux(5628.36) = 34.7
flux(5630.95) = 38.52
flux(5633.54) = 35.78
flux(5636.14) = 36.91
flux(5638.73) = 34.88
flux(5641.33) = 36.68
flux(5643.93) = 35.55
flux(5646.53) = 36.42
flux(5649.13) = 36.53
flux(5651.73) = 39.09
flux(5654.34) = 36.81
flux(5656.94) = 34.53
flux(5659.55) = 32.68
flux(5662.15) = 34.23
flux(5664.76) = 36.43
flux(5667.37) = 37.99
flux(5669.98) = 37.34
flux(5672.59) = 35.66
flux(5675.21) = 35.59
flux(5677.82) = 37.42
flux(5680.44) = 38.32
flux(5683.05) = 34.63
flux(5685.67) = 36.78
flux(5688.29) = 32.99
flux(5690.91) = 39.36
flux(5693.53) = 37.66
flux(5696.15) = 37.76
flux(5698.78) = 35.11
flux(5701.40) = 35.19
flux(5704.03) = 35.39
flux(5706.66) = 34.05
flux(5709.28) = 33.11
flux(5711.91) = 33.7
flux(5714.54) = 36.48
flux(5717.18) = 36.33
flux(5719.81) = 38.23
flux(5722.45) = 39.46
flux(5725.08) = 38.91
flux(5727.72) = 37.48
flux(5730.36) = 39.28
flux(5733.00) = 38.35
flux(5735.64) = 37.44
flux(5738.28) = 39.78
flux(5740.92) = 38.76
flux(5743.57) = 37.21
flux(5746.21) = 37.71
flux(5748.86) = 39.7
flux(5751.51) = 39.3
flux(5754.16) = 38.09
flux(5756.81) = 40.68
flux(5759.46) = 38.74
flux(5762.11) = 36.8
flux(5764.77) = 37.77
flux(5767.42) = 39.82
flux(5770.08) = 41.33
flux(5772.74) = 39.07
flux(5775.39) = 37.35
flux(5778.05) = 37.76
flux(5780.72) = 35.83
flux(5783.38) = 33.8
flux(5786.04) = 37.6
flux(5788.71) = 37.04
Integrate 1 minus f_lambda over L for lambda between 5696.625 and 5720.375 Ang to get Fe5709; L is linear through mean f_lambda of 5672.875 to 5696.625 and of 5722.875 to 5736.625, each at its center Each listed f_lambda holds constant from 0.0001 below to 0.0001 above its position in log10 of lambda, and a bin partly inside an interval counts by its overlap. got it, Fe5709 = 1.4 Ang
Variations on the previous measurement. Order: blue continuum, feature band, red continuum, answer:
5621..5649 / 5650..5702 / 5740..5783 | 0.4 Ang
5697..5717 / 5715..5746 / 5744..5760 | -1.0 Ang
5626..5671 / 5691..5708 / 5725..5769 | 0.6 Ang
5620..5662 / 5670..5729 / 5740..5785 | 0.8 Ang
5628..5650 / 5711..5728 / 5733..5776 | 0.3 Ang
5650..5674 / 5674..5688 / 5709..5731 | 0.0 Ang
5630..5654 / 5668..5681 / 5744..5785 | 0.1 Ang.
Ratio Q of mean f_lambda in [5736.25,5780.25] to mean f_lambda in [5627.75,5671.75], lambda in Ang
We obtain 1.07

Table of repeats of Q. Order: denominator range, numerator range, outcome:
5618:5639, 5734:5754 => 1.09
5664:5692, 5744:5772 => 1.06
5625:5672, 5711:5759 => 1.06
